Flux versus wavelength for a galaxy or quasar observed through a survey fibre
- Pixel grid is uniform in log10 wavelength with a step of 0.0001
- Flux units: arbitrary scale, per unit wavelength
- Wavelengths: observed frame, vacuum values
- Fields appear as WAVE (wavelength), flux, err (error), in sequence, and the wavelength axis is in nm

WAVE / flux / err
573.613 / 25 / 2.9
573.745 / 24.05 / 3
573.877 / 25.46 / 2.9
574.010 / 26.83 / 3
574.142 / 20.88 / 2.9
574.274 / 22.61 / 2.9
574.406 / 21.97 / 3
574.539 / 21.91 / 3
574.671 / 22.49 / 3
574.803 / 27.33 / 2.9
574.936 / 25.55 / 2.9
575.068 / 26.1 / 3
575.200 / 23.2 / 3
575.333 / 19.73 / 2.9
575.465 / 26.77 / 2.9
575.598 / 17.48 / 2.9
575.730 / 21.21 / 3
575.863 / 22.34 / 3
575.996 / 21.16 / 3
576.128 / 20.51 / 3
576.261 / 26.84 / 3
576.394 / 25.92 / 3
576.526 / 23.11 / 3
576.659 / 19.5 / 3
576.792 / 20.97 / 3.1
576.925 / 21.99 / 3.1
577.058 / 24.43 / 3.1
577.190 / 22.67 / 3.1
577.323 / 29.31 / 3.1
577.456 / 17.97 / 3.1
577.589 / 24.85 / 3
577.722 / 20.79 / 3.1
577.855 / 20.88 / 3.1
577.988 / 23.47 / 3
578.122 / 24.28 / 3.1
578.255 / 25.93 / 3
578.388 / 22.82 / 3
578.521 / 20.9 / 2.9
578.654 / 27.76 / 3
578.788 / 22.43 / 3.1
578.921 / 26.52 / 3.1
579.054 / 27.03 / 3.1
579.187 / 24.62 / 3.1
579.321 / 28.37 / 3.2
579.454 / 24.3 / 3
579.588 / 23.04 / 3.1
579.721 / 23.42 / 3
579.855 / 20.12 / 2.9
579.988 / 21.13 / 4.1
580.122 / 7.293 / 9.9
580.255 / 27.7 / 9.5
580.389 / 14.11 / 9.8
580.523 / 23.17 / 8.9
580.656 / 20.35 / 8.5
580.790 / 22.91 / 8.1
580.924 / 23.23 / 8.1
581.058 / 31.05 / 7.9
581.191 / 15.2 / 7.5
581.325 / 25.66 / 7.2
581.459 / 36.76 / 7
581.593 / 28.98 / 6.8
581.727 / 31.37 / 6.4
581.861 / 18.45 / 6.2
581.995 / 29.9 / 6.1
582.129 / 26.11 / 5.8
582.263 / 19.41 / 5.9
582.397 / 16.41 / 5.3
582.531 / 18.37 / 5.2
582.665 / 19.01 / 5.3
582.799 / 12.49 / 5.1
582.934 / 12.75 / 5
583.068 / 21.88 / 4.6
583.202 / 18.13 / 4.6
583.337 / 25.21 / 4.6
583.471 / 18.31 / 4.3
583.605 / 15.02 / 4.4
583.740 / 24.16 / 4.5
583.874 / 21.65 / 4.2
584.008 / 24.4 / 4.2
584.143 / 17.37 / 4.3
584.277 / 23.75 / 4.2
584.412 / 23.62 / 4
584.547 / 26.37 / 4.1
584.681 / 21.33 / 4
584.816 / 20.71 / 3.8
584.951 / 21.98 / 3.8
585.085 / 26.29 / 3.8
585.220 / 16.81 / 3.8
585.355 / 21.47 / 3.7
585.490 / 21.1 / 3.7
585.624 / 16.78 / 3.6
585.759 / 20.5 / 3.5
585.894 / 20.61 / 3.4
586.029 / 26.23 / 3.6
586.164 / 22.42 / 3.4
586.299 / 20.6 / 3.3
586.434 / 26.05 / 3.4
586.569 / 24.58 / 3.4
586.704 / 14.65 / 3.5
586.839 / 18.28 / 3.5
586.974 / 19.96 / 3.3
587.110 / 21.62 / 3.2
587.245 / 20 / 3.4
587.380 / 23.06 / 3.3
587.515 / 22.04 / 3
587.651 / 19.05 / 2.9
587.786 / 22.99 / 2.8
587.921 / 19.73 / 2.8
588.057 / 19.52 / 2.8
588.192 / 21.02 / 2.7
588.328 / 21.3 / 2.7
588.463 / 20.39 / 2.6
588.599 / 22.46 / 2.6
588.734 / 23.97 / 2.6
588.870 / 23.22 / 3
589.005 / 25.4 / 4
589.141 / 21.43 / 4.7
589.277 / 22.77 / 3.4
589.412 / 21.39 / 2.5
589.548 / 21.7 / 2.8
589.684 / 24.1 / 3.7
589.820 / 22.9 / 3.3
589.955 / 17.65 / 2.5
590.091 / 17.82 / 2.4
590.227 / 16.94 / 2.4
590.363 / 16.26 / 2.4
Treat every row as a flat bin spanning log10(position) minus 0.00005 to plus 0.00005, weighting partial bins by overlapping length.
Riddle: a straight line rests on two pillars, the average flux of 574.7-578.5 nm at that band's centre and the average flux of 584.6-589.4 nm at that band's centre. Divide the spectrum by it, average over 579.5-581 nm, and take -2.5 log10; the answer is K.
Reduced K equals 0.091 mag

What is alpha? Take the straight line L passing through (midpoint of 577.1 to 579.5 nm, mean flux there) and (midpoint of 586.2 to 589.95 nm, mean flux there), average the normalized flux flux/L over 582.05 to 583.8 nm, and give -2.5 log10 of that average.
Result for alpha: 0.20 mag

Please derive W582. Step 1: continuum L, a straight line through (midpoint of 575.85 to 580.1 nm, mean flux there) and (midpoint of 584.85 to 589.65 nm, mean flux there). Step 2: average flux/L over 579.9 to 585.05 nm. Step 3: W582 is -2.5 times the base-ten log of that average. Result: 0.03 mag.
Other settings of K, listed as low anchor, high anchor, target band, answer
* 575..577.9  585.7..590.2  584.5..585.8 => 0.02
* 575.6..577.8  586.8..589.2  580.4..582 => -0.13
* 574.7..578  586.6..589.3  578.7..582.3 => -0.07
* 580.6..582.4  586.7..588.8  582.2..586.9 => 0.12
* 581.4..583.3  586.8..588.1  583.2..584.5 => 0.02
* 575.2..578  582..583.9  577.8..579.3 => -0.13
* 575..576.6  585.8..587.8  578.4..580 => -0.08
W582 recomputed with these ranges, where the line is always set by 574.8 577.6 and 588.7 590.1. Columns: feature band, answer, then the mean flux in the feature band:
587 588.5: 0.07 mag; 21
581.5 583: 0.06 mag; 21.5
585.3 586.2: 0.06 mag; 21.3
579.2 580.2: 0.07 mag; 21.4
